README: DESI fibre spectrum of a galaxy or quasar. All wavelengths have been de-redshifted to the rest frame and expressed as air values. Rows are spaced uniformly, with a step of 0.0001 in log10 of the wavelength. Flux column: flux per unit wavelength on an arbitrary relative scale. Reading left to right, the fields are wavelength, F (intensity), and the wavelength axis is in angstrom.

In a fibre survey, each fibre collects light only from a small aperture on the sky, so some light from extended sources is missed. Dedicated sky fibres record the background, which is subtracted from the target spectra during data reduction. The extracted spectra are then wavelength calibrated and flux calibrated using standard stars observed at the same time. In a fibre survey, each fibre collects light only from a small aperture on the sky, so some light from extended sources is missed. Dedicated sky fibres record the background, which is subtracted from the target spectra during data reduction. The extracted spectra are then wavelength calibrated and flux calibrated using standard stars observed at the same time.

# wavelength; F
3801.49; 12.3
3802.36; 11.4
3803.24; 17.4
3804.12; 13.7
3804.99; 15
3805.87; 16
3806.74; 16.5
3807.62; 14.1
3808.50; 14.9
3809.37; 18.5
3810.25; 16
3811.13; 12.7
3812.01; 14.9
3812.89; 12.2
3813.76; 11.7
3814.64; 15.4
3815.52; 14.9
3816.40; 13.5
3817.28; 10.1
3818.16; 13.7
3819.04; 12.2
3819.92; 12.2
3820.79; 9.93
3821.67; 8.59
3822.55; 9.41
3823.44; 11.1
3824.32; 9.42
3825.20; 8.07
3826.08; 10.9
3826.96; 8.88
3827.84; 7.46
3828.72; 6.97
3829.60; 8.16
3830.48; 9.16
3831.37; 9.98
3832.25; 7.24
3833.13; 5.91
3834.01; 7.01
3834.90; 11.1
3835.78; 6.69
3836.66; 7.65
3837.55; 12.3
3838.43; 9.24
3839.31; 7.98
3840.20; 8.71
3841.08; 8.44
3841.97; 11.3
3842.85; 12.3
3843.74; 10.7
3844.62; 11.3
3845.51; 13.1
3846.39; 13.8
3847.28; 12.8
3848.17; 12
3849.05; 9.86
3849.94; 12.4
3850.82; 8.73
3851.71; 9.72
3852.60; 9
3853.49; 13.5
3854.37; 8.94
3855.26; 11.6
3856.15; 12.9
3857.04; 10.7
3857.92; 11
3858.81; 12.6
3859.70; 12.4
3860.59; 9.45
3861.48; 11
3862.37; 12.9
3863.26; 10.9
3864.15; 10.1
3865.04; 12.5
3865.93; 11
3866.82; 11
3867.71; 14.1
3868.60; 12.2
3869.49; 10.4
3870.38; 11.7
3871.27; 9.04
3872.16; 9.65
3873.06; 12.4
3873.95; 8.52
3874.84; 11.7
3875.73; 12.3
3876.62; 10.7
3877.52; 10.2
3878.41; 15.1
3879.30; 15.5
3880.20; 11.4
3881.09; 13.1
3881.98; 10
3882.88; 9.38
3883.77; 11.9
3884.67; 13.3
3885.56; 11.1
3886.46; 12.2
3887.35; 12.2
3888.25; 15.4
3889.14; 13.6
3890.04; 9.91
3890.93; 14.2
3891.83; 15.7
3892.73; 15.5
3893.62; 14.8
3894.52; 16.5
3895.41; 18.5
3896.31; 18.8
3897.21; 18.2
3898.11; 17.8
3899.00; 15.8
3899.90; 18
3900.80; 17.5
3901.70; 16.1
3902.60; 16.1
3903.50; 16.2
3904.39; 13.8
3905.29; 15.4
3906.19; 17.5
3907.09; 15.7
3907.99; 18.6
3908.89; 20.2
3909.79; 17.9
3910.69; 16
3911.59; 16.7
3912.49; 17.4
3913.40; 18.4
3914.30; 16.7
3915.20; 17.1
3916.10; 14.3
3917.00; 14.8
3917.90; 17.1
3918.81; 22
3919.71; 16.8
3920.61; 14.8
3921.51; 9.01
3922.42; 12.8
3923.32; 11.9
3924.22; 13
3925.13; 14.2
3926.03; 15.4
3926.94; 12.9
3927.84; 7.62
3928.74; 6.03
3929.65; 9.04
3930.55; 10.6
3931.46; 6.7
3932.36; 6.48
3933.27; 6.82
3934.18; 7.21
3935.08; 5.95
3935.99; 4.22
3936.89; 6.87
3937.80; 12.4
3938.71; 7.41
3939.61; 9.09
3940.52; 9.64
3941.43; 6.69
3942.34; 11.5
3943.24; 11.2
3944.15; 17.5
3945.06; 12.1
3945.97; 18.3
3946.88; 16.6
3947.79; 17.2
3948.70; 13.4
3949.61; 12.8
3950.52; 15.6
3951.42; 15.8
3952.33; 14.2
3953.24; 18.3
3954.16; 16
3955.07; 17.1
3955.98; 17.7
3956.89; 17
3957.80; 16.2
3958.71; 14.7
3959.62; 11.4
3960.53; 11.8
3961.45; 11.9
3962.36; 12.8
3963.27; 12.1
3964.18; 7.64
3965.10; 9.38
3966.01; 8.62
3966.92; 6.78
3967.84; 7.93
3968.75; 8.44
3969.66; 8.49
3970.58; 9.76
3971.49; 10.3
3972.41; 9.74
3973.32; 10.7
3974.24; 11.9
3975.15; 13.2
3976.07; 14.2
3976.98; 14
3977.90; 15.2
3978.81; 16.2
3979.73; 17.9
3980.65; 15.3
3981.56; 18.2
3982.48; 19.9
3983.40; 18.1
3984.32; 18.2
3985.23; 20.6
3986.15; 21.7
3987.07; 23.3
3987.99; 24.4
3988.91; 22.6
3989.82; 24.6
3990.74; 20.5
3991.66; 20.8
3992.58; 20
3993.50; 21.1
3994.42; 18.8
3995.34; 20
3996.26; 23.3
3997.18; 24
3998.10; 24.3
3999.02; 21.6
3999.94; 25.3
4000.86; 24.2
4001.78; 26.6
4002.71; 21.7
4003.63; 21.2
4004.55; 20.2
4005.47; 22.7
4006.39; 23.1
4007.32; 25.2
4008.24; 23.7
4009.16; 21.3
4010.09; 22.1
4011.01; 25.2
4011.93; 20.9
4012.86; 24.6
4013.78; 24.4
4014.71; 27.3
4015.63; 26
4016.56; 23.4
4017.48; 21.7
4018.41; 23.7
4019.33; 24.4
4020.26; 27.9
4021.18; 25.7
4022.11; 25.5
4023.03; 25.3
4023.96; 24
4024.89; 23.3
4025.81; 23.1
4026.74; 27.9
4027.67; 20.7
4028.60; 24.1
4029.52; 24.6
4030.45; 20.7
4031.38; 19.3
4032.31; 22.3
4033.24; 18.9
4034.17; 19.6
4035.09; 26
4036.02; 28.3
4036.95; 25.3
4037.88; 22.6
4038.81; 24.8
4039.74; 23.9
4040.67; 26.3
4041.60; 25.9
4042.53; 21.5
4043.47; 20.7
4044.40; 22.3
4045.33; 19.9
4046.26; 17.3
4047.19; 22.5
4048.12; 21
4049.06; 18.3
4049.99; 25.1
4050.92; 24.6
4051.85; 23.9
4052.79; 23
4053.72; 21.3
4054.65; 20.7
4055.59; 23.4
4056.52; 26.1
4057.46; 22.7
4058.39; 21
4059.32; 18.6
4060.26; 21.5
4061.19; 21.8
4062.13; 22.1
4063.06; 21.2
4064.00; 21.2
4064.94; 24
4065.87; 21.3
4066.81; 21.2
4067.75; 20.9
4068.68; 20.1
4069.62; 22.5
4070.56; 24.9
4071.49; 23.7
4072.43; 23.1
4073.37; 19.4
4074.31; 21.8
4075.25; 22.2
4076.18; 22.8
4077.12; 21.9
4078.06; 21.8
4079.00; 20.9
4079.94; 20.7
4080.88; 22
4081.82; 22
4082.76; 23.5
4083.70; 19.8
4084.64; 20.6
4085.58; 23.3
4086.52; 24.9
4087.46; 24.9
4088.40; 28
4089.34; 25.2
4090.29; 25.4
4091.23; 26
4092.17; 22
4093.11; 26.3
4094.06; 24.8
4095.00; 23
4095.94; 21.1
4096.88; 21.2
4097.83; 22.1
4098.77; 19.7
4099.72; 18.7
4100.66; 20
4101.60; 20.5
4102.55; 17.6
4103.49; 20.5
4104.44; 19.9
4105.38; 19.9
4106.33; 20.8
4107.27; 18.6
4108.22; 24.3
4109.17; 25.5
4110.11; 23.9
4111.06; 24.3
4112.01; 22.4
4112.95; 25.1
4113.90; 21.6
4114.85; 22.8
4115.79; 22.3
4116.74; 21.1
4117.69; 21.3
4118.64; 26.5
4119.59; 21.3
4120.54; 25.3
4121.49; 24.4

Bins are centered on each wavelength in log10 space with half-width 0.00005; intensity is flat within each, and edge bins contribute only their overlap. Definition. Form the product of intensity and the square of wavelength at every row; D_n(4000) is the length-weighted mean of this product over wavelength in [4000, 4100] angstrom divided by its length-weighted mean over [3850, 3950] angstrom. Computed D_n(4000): 1.9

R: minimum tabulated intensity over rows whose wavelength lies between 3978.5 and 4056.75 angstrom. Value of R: 15.3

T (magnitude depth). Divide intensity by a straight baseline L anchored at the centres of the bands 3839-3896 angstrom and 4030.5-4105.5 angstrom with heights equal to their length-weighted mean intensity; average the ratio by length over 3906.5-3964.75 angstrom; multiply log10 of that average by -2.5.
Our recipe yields 0.16 mag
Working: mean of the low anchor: 11.9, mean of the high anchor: 22.3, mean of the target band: 13.2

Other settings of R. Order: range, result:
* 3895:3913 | 13.8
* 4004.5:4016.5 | 20.2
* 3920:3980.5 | 4.22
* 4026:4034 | 18.9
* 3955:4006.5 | 6.78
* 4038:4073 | 17.3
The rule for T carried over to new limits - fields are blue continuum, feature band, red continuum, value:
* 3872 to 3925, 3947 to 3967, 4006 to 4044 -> 0.34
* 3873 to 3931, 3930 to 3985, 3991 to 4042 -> 0.45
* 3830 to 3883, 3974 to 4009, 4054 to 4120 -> -0.17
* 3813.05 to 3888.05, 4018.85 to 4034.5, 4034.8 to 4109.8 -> -0.17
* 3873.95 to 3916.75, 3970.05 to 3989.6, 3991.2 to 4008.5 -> 0.27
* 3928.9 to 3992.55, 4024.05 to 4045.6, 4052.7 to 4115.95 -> -0.23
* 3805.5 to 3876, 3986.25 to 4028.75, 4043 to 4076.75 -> -0.21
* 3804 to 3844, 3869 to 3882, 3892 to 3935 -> 0.14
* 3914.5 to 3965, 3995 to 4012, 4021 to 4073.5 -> -0.24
